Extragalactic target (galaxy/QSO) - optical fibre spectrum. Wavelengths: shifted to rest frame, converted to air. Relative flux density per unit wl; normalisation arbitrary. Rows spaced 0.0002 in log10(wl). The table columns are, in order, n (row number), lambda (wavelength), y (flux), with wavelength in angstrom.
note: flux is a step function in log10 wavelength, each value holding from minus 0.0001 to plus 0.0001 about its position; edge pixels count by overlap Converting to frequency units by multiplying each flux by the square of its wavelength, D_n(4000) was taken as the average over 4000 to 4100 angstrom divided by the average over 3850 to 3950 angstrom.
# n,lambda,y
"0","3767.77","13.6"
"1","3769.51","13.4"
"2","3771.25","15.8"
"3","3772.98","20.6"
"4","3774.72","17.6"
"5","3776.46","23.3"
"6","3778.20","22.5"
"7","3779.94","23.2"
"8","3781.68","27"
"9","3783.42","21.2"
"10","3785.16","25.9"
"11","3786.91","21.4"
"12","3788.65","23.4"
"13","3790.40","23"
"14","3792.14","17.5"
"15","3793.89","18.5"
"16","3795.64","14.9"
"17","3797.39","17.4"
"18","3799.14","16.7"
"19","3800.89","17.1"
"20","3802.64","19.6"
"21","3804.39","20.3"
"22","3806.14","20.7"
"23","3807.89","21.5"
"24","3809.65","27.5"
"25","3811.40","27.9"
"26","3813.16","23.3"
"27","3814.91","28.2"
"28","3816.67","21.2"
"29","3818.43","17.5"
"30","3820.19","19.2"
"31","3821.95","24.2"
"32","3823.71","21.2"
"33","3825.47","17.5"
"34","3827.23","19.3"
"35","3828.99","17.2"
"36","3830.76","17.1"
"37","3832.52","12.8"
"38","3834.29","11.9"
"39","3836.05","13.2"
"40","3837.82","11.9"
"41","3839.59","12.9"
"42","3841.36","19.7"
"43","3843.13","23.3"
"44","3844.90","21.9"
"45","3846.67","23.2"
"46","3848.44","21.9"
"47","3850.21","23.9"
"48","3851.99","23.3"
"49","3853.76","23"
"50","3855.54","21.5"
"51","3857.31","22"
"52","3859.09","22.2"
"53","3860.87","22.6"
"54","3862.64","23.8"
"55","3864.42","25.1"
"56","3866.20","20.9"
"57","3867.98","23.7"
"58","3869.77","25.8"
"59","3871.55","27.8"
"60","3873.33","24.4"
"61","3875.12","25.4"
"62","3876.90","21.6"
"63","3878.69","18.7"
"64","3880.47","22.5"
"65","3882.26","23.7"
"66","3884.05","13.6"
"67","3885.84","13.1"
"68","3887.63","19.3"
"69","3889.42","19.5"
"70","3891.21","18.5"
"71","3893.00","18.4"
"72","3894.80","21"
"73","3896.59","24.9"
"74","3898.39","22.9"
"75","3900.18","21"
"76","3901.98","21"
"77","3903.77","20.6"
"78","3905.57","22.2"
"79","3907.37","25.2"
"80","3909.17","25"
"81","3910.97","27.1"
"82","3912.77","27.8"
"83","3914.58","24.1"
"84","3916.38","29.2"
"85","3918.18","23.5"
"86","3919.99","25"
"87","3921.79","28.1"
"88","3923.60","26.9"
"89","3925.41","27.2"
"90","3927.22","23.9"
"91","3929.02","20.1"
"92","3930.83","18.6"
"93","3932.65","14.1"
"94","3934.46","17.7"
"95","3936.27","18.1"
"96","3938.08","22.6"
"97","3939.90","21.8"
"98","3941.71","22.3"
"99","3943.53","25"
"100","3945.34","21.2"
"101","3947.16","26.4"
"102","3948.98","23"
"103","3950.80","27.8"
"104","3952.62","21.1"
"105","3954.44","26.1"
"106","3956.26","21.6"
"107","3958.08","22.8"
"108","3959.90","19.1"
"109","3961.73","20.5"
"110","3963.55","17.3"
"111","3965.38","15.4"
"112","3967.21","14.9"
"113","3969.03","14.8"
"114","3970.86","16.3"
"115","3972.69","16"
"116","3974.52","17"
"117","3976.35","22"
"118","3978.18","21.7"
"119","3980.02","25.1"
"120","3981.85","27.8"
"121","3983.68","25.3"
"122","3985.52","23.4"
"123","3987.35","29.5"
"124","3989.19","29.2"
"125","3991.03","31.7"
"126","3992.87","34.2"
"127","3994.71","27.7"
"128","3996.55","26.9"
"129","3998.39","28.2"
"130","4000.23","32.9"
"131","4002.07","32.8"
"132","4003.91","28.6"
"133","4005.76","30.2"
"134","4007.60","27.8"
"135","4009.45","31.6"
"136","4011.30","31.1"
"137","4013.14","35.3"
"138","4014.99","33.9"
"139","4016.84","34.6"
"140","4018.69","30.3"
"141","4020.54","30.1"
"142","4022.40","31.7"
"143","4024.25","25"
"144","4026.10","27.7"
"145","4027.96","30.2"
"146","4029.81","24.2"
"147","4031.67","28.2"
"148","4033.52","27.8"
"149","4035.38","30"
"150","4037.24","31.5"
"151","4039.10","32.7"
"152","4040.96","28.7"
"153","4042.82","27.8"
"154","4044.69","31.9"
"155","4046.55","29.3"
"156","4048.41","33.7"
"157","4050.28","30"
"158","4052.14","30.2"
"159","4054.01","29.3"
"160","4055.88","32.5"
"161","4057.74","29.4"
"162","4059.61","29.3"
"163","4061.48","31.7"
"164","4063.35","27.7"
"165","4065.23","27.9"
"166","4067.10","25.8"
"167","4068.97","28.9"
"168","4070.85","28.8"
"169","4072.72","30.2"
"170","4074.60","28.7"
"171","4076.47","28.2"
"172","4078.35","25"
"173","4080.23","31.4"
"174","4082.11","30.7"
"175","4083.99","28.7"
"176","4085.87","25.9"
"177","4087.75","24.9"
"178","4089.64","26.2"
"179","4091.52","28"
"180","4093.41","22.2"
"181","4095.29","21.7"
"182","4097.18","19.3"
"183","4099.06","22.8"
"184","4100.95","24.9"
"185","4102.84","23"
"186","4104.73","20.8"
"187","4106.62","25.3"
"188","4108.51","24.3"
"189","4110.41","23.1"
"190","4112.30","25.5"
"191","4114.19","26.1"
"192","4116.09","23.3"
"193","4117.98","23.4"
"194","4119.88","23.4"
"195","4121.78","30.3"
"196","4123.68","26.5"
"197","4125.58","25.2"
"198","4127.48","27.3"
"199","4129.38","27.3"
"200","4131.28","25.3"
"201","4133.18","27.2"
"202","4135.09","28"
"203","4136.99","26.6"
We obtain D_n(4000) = 1.38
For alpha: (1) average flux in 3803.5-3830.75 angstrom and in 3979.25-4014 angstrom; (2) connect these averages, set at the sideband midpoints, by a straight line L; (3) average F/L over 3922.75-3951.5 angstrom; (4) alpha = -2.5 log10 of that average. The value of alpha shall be 0.20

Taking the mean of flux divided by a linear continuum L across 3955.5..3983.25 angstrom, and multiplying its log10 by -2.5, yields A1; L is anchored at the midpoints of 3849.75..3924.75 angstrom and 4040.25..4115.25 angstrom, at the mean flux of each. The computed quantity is 0.254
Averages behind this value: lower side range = 22.9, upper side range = 27.2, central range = 19.6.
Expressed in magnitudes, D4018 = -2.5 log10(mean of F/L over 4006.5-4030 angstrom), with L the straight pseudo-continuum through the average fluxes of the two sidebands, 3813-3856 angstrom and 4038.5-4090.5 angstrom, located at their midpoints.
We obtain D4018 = -0.12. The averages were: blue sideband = 19.5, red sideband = 29.1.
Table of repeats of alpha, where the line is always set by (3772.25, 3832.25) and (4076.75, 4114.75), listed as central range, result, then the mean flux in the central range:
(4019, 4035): -0.17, 28.3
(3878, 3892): 0.19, 18.6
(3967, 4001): -0.05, 24.6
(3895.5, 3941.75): -0.03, 23.1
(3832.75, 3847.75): 0.25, 17.1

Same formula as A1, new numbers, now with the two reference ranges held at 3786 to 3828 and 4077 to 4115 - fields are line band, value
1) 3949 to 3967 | 0.09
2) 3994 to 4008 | -0.24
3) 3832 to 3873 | 0.03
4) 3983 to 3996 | -0.22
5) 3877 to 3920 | 0.01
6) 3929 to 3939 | 0.23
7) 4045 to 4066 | -0.23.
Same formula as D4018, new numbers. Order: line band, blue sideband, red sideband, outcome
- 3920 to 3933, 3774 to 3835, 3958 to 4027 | 0.043 mag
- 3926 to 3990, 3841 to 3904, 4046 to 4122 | 0.117 mag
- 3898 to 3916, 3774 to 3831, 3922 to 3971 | -0.133 mag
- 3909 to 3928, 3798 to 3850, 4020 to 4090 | -0.119 mag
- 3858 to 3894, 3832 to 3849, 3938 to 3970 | -0.165 mag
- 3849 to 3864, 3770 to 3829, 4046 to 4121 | -0.034 mag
